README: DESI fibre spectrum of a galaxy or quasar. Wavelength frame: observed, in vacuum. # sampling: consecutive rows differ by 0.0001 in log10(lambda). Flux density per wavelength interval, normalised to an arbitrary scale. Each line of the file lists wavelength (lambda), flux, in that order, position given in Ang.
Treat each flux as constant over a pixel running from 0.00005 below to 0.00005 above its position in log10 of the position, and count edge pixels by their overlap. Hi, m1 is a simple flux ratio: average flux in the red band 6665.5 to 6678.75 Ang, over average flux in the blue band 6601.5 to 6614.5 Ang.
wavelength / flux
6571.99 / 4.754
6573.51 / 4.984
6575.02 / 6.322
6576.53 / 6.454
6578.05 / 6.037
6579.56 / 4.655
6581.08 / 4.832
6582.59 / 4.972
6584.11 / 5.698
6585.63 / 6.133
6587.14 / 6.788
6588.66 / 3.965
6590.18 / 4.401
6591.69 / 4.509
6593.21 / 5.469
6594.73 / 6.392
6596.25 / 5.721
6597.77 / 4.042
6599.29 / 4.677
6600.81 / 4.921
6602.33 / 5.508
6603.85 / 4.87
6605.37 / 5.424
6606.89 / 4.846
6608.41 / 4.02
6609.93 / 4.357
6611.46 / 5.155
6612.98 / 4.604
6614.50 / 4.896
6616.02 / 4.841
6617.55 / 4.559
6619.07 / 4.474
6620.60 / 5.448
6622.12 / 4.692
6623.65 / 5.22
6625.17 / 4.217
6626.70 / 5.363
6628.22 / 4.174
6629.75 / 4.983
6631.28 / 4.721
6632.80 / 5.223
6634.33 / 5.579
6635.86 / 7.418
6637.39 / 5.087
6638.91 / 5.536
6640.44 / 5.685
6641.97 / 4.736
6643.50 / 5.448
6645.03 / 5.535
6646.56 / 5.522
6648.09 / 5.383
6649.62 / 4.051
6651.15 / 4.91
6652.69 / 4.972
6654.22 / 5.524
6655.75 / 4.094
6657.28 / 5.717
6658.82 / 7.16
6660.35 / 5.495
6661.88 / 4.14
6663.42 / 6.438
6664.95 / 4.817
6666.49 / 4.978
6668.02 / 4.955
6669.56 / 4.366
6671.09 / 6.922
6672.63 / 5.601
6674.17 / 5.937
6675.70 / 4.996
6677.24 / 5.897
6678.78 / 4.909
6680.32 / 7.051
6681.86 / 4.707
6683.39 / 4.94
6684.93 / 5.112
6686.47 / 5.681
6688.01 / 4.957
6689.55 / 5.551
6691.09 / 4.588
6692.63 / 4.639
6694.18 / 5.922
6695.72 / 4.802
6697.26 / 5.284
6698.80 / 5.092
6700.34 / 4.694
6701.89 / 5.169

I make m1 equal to 1.1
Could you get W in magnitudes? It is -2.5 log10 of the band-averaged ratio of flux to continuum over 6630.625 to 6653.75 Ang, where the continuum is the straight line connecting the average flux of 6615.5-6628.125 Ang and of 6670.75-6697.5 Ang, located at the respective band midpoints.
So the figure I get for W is -0.07 mag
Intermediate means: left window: 4.82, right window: 5.39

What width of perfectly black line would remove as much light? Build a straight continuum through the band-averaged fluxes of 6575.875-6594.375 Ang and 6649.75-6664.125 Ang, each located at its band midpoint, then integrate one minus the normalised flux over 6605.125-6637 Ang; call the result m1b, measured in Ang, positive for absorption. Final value 2.23 Ang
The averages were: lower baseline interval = 5.34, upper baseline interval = 5.32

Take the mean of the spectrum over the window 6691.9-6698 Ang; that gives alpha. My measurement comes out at 5.16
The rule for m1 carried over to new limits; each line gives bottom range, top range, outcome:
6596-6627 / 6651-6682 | 1.13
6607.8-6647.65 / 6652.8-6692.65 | 1.06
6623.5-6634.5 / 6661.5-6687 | 1.10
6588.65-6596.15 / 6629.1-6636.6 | 1.09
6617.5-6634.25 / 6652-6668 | 1.09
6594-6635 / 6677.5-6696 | 1.07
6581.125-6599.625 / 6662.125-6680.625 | 1.05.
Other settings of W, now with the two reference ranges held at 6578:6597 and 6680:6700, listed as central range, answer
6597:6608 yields 0.09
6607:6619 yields 0.14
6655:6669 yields -0.01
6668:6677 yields -0.06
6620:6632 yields 0.09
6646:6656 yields 0.06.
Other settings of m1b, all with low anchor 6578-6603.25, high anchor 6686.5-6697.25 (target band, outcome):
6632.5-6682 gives -2.7 Ang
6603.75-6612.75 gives 0.7 Ang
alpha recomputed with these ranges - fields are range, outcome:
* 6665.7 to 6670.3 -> 4.76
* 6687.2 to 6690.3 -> 5.26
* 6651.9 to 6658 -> 5.07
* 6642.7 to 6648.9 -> 5.46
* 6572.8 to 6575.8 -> 5.69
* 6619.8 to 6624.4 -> 5.11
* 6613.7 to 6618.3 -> 4.76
